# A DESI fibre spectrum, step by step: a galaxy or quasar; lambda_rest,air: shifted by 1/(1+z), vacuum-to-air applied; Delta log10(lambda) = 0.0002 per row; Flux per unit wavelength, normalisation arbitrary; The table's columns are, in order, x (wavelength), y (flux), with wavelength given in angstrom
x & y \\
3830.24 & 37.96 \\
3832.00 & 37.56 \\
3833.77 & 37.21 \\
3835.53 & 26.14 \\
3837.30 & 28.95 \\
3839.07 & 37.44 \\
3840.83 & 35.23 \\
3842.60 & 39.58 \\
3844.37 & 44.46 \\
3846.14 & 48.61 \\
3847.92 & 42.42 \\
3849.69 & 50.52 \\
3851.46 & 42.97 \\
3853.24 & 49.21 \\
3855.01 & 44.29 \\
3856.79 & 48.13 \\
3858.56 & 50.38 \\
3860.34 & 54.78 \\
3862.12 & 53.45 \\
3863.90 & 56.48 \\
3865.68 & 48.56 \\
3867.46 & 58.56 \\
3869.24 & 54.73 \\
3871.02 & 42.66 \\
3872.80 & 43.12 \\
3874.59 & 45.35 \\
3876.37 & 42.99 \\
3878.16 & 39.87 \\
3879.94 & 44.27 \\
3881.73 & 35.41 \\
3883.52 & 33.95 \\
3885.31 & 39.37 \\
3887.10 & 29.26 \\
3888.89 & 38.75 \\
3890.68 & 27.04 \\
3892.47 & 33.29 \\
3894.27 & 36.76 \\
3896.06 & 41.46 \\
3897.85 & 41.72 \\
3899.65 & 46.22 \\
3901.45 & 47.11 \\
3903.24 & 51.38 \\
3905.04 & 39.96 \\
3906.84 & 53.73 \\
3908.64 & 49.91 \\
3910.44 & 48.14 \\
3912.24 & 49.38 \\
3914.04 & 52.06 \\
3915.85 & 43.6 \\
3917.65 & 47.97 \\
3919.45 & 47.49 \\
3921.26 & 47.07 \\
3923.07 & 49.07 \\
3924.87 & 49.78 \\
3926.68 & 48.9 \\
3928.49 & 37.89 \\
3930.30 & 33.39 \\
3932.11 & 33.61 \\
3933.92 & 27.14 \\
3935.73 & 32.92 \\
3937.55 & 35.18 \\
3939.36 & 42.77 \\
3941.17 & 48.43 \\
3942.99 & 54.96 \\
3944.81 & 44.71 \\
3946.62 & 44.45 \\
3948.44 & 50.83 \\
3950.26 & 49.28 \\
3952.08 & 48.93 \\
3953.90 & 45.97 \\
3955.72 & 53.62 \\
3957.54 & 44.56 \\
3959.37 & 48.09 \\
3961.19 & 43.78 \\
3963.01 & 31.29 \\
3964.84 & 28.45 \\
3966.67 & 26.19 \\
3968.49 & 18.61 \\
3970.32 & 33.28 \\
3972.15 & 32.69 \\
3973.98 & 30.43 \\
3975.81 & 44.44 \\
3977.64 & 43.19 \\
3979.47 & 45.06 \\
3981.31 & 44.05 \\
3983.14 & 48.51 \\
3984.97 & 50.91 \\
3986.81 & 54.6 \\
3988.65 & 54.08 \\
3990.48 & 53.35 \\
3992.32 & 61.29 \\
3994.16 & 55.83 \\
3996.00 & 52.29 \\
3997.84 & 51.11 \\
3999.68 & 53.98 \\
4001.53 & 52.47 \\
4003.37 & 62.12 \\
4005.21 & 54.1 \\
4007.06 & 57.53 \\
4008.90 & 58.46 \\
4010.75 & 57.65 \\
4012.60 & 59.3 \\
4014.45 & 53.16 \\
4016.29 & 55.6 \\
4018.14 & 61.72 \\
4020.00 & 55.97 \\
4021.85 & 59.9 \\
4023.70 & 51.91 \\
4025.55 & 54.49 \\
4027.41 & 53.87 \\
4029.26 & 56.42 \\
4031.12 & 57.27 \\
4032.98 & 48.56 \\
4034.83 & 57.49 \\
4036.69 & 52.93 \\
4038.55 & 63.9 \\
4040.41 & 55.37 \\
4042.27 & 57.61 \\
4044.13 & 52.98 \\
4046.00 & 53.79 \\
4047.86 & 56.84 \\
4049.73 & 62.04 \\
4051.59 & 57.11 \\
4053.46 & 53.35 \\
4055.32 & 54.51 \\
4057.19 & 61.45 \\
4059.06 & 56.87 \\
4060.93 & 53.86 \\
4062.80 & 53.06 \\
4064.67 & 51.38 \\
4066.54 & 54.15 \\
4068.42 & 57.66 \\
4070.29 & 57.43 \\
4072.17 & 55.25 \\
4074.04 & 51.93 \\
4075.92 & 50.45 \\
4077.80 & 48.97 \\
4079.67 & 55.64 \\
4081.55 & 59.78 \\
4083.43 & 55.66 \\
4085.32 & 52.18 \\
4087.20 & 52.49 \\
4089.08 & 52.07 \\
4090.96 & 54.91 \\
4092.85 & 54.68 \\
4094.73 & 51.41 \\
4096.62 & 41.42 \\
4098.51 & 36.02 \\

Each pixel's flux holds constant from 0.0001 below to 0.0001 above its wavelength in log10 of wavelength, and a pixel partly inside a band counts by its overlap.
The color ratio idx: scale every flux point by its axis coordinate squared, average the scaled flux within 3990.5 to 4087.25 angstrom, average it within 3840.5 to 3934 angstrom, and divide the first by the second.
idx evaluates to 1.35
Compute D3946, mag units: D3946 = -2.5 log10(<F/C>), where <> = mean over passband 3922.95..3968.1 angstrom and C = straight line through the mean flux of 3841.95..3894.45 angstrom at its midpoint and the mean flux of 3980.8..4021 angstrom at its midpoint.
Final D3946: 0.20 mag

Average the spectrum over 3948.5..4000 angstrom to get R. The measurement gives 44.6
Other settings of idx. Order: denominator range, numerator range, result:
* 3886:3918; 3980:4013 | 1.32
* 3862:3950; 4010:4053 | 1.37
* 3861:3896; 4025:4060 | 1.44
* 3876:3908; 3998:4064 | 1.50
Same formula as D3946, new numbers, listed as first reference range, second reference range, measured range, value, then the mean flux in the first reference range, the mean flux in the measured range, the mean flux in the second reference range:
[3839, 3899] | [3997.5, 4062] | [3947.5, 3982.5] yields 0.26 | 43.5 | 40.2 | 56.2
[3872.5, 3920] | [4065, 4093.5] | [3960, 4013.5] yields 0.04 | 42.5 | 46.9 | 54.1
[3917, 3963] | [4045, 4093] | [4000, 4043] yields -0.11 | 44.2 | 56.4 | 54.9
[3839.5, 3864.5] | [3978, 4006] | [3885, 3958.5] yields 0.14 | 46.9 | 43.7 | 52.7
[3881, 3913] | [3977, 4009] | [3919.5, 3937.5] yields 0.13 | 41.3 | 40.1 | 52.9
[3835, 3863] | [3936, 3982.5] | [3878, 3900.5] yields 0.15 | 43.8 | 37.4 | 41.2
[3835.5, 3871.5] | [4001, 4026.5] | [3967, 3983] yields 0.43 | 46.1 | 36.7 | 56.8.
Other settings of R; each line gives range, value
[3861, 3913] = 43.9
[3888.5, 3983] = 42.2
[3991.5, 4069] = 56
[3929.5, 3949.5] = 40.9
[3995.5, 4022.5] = 56.4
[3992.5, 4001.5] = 53.8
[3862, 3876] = 49.9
